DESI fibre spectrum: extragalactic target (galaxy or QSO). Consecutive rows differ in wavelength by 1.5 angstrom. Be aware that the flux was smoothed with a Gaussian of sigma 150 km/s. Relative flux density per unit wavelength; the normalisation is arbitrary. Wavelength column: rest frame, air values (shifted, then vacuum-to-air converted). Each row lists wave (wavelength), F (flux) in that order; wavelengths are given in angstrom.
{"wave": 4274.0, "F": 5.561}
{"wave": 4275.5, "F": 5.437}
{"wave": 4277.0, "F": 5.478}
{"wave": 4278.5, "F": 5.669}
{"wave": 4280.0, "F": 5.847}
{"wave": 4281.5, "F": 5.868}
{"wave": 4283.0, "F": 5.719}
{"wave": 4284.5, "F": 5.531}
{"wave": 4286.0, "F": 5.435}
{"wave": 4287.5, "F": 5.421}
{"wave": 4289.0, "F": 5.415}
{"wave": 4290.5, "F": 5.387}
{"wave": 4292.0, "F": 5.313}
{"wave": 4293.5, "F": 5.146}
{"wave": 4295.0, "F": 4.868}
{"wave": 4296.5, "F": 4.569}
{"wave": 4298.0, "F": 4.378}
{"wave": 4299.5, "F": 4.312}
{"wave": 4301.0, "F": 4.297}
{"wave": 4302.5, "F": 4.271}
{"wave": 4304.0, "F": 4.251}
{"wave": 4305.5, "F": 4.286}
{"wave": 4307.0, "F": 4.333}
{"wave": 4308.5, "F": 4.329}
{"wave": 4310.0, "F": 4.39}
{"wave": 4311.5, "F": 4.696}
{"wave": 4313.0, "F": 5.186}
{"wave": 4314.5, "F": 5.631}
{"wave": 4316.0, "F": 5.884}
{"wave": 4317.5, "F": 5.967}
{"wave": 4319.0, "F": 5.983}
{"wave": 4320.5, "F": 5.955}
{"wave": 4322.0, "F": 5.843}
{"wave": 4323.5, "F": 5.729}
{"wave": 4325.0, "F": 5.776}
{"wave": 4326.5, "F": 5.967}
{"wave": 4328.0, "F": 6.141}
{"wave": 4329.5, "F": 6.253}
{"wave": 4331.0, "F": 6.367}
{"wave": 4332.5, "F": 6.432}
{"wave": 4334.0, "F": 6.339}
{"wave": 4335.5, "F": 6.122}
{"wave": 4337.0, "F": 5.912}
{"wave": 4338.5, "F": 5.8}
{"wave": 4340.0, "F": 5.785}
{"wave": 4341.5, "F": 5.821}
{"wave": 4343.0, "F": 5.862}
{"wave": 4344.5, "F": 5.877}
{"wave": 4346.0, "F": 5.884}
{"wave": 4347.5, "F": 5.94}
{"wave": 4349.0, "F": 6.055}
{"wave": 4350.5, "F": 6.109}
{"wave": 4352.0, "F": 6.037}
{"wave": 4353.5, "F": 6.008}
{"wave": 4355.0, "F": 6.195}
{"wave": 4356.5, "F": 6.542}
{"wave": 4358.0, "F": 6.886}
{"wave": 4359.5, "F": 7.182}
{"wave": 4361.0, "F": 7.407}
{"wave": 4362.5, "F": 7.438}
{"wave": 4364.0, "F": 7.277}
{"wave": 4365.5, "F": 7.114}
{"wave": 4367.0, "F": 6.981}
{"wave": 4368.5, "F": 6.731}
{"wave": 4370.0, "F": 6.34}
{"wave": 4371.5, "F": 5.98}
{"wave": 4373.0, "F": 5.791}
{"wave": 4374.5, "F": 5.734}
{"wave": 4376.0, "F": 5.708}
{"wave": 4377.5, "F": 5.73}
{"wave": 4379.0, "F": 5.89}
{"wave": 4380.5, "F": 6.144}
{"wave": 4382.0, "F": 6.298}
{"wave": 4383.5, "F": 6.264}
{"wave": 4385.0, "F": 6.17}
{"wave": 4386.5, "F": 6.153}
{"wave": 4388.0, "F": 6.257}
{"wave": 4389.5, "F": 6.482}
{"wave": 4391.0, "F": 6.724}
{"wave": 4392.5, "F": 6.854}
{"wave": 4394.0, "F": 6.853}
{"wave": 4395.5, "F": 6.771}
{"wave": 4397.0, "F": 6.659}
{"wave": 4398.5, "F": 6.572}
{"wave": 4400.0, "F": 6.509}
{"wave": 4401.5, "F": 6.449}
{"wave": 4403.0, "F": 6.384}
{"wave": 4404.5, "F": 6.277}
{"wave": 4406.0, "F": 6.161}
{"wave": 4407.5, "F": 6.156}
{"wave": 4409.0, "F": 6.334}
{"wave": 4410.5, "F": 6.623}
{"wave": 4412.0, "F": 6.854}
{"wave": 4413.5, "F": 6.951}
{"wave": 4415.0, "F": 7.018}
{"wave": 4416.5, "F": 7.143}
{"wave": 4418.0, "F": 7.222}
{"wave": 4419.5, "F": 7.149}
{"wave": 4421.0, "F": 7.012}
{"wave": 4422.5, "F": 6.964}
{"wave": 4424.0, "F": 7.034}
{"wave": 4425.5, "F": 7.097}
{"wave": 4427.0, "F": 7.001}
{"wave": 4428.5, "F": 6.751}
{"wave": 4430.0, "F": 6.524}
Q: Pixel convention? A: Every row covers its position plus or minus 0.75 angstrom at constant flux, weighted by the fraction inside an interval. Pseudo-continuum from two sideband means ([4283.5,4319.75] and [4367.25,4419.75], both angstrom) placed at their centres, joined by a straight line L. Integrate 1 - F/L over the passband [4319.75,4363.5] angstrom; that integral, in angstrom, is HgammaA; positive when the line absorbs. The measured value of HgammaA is -4.6 angstrom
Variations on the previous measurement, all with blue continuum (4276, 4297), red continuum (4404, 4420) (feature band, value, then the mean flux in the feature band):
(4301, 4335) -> 1.89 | 5.43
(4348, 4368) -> -1.75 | 6.7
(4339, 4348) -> 0.22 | 5.86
